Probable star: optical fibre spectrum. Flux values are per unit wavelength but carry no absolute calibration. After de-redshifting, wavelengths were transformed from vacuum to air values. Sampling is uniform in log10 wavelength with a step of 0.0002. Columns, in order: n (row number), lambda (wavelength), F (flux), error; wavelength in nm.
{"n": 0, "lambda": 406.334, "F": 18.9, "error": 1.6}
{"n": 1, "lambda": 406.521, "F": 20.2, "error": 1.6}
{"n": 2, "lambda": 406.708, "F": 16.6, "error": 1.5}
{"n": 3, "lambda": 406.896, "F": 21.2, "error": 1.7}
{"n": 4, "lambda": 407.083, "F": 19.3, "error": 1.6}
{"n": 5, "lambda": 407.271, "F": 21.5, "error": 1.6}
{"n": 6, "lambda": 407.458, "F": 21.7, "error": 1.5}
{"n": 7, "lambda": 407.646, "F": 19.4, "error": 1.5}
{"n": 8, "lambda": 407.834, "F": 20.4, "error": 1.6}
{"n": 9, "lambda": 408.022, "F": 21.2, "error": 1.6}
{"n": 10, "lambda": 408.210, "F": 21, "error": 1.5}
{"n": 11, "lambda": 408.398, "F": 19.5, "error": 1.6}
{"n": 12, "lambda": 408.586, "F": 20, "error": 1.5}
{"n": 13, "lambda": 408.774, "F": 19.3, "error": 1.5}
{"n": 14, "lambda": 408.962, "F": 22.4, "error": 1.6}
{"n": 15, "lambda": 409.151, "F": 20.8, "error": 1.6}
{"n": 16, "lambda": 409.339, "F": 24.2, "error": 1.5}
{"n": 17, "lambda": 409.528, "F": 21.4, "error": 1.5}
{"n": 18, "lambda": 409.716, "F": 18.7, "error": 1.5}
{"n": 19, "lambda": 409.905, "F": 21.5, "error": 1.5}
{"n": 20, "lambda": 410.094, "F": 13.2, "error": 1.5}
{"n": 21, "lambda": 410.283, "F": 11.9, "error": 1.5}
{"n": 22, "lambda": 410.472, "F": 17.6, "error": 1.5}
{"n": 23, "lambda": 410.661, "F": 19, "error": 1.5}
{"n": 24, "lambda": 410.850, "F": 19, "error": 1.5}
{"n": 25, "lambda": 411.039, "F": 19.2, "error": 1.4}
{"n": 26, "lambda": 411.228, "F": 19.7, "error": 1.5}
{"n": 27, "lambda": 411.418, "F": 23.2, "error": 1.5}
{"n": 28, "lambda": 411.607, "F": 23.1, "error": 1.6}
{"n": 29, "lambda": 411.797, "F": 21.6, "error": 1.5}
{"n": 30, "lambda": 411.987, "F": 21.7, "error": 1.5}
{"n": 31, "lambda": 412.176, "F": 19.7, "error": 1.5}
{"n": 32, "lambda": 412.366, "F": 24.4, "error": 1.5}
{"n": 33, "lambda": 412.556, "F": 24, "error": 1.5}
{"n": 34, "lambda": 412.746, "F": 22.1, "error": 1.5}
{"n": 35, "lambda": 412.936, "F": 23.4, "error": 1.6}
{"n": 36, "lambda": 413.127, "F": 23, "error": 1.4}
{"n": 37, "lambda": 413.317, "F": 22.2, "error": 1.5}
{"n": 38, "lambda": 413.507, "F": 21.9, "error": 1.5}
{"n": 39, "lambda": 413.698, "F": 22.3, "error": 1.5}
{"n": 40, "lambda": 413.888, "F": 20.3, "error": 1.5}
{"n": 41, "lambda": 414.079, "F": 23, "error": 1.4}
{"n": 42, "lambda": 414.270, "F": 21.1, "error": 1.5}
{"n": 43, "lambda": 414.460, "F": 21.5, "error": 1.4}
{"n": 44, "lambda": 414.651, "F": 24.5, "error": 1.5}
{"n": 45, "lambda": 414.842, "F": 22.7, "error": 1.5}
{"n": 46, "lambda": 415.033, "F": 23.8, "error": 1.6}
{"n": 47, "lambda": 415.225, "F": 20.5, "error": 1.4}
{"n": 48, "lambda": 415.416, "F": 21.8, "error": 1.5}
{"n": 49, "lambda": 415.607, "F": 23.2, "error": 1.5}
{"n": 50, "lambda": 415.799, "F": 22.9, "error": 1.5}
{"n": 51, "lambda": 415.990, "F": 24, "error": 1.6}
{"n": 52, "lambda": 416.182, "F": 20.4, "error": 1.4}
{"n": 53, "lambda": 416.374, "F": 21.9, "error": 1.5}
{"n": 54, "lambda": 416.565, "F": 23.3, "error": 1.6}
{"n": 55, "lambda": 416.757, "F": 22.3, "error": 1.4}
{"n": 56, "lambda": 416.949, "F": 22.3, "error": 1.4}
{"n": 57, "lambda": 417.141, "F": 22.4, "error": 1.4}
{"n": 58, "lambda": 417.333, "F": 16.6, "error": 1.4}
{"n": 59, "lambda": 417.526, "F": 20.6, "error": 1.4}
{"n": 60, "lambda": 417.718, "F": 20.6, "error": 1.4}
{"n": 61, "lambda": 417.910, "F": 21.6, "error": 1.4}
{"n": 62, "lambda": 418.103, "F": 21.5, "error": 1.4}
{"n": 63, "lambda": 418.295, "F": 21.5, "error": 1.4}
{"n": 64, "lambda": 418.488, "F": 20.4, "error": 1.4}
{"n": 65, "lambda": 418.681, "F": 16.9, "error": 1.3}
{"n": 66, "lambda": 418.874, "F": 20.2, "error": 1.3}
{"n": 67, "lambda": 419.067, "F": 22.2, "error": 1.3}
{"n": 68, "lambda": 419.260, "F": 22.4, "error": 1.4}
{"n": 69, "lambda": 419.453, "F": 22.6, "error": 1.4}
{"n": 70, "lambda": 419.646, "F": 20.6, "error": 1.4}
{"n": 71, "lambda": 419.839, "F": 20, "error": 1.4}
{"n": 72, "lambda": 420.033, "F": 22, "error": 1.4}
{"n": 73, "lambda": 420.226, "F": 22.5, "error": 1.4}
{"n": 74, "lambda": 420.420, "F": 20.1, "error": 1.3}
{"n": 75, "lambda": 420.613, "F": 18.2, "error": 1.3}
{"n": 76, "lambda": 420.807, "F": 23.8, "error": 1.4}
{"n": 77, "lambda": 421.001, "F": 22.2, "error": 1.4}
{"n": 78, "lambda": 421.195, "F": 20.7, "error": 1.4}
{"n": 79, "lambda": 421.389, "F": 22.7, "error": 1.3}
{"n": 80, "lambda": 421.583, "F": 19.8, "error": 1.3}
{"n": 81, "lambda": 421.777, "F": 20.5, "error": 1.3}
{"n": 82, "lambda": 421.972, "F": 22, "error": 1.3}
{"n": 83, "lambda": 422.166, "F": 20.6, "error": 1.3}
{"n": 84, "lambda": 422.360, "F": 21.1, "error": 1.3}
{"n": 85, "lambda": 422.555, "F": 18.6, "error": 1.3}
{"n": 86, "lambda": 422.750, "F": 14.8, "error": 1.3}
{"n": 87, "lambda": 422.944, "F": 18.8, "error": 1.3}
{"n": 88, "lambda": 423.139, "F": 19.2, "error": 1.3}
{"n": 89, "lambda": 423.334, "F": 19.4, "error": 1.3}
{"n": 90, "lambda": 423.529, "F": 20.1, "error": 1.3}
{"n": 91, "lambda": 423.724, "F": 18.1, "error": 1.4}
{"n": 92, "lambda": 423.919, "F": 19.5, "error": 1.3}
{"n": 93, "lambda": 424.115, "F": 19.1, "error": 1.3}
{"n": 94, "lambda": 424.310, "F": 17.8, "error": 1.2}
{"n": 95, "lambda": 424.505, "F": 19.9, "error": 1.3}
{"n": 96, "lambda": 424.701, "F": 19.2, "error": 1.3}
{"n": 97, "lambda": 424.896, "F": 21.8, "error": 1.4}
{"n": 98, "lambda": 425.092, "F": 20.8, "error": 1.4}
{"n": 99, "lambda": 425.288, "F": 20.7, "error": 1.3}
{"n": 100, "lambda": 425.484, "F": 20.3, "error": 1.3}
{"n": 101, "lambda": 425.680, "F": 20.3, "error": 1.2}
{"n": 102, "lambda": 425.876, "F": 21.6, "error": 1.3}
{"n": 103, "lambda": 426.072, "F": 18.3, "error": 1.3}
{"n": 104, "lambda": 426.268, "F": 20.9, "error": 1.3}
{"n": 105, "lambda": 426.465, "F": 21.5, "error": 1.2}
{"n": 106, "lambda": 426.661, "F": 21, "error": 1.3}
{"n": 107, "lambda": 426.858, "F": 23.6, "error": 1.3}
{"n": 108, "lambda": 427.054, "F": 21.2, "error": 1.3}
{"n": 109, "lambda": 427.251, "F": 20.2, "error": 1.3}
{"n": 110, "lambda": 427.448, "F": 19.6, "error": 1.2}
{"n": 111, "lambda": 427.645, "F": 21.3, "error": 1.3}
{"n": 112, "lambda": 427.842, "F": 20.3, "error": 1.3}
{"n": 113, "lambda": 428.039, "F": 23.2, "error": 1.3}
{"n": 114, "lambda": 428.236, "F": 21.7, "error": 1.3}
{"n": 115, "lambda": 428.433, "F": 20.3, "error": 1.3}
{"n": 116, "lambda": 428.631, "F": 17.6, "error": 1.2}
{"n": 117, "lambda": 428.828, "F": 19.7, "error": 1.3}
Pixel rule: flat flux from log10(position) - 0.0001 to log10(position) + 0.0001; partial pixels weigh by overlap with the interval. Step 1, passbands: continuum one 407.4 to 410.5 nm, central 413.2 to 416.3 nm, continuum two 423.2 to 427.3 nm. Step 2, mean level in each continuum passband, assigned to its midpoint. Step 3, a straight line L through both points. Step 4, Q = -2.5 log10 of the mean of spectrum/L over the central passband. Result -0.12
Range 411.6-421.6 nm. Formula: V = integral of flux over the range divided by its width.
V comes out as 21.7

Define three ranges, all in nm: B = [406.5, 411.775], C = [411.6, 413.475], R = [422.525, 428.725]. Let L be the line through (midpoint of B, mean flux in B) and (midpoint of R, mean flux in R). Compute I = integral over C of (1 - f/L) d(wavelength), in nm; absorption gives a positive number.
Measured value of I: -0.24 nm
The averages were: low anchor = 19.9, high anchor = 20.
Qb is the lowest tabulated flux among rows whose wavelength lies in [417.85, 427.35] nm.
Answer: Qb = 14.8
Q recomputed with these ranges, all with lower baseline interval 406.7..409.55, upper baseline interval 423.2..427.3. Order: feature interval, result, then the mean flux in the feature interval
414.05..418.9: -0.06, 21.6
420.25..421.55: -0.05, 21.3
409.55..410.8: 0.19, 17.3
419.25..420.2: -0.06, 21.5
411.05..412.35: -0.05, 21.5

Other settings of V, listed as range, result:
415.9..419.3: 21.1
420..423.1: 20.5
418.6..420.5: 21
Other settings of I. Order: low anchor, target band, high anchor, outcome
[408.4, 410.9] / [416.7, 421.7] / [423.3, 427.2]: -0.30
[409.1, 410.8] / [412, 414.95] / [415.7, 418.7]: -0.36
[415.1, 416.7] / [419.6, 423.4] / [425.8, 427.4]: 0.21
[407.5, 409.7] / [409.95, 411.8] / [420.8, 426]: 0.18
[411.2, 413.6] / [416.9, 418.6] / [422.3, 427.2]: 0.04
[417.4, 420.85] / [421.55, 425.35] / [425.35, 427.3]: 0.24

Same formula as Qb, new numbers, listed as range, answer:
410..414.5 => 11.9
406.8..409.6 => 19.3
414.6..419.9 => 16.6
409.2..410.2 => 13.2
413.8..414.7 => 20.3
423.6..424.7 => 17.8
